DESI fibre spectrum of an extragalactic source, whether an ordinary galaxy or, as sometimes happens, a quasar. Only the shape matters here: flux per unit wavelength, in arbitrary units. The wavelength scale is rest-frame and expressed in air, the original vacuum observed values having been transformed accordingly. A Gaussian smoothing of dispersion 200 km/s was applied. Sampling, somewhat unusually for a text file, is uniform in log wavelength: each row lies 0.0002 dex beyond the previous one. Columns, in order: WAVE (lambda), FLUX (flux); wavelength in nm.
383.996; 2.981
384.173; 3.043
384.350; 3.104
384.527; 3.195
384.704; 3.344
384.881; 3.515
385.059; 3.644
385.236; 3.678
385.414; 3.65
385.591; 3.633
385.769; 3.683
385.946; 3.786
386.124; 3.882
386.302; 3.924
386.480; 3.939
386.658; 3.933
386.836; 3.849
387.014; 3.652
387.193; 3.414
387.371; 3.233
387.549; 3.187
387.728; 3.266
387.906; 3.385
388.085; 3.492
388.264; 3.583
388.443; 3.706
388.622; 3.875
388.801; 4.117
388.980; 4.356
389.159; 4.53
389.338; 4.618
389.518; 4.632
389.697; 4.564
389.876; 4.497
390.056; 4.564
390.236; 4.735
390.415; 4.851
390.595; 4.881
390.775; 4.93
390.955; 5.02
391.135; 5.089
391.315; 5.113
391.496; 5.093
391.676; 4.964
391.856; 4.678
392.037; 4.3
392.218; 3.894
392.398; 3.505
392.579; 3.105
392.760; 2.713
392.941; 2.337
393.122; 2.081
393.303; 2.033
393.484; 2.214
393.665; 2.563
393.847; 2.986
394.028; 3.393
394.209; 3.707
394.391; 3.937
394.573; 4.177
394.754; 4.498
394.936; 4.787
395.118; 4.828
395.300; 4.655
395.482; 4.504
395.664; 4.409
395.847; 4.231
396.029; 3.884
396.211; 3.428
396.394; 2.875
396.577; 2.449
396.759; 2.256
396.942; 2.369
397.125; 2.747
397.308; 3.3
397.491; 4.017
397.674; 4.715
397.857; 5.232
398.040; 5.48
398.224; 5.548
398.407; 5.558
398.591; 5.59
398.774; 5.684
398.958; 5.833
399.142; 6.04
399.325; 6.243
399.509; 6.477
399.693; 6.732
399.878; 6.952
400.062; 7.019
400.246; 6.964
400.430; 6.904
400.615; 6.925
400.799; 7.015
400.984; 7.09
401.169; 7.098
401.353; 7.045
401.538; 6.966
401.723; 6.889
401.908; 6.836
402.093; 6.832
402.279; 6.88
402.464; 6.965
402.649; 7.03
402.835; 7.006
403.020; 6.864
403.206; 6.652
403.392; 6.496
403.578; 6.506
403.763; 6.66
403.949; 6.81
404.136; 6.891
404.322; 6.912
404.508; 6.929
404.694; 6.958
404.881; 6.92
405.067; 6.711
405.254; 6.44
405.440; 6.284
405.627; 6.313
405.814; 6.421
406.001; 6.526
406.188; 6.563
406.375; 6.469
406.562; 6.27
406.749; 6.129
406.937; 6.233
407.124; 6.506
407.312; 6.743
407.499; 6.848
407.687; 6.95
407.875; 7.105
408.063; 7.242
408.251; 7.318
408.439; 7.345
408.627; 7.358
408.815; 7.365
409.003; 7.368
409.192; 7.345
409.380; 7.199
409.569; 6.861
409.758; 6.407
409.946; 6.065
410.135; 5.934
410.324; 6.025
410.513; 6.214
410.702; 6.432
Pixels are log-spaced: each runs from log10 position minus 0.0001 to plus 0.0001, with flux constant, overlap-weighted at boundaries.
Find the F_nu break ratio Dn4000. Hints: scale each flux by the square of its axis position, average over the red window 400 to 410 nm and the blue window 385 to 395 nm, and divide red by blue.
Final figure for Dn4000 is 1.9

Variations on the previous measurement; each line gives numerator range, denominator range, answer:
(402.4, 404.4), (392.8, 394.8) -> 2.34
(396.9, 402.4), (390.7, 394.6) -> 1.68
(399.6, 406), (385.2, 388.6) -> 2.04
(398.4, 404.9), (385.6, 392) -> 1.71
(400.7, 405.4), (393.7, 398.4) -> 1.80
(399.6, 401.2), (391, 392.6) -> 1.62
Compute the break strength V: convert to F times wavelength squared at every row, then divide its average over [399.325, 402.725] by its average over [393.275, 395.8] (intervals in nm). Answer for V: 1.9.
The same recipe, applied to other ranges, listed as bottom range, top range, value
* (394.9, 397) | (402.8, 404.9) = 1.90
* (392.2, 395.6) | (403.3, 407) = 2.00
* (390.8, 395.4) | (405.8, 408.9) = 1.90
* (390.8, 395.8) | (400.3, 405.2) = 1.85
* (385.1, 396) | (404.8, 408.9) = 1.85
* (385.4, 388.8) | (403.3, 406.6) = 1.99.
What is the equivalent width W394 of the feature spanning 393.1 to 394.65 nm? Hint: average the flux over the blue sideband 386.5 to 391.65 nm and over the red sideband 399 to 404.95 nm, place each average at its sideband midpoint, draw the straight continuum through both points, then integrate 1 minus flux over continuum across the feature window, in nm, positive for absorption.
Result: 0.65 nm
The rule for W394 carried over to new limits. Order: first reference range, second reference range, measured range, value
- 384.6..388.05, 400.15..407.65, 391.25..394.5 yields 0.87 nm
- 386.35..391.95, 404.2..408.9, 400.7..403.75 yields -0.37 nm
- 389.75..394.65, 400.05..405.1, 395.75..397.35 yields 0.65 nm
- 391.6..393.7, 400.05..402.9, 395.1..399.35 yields 0.66 nm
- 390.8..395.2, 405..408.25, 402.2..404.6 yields -0.36 nm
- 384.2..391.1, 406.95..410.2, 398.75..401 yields -0.36 nm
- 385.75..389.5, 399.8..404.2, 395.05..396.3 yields 0.28 nm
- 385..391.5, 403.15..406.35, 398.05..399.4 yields -0.01 nm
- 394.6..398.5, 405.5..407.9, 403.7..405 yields -0.20 nm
